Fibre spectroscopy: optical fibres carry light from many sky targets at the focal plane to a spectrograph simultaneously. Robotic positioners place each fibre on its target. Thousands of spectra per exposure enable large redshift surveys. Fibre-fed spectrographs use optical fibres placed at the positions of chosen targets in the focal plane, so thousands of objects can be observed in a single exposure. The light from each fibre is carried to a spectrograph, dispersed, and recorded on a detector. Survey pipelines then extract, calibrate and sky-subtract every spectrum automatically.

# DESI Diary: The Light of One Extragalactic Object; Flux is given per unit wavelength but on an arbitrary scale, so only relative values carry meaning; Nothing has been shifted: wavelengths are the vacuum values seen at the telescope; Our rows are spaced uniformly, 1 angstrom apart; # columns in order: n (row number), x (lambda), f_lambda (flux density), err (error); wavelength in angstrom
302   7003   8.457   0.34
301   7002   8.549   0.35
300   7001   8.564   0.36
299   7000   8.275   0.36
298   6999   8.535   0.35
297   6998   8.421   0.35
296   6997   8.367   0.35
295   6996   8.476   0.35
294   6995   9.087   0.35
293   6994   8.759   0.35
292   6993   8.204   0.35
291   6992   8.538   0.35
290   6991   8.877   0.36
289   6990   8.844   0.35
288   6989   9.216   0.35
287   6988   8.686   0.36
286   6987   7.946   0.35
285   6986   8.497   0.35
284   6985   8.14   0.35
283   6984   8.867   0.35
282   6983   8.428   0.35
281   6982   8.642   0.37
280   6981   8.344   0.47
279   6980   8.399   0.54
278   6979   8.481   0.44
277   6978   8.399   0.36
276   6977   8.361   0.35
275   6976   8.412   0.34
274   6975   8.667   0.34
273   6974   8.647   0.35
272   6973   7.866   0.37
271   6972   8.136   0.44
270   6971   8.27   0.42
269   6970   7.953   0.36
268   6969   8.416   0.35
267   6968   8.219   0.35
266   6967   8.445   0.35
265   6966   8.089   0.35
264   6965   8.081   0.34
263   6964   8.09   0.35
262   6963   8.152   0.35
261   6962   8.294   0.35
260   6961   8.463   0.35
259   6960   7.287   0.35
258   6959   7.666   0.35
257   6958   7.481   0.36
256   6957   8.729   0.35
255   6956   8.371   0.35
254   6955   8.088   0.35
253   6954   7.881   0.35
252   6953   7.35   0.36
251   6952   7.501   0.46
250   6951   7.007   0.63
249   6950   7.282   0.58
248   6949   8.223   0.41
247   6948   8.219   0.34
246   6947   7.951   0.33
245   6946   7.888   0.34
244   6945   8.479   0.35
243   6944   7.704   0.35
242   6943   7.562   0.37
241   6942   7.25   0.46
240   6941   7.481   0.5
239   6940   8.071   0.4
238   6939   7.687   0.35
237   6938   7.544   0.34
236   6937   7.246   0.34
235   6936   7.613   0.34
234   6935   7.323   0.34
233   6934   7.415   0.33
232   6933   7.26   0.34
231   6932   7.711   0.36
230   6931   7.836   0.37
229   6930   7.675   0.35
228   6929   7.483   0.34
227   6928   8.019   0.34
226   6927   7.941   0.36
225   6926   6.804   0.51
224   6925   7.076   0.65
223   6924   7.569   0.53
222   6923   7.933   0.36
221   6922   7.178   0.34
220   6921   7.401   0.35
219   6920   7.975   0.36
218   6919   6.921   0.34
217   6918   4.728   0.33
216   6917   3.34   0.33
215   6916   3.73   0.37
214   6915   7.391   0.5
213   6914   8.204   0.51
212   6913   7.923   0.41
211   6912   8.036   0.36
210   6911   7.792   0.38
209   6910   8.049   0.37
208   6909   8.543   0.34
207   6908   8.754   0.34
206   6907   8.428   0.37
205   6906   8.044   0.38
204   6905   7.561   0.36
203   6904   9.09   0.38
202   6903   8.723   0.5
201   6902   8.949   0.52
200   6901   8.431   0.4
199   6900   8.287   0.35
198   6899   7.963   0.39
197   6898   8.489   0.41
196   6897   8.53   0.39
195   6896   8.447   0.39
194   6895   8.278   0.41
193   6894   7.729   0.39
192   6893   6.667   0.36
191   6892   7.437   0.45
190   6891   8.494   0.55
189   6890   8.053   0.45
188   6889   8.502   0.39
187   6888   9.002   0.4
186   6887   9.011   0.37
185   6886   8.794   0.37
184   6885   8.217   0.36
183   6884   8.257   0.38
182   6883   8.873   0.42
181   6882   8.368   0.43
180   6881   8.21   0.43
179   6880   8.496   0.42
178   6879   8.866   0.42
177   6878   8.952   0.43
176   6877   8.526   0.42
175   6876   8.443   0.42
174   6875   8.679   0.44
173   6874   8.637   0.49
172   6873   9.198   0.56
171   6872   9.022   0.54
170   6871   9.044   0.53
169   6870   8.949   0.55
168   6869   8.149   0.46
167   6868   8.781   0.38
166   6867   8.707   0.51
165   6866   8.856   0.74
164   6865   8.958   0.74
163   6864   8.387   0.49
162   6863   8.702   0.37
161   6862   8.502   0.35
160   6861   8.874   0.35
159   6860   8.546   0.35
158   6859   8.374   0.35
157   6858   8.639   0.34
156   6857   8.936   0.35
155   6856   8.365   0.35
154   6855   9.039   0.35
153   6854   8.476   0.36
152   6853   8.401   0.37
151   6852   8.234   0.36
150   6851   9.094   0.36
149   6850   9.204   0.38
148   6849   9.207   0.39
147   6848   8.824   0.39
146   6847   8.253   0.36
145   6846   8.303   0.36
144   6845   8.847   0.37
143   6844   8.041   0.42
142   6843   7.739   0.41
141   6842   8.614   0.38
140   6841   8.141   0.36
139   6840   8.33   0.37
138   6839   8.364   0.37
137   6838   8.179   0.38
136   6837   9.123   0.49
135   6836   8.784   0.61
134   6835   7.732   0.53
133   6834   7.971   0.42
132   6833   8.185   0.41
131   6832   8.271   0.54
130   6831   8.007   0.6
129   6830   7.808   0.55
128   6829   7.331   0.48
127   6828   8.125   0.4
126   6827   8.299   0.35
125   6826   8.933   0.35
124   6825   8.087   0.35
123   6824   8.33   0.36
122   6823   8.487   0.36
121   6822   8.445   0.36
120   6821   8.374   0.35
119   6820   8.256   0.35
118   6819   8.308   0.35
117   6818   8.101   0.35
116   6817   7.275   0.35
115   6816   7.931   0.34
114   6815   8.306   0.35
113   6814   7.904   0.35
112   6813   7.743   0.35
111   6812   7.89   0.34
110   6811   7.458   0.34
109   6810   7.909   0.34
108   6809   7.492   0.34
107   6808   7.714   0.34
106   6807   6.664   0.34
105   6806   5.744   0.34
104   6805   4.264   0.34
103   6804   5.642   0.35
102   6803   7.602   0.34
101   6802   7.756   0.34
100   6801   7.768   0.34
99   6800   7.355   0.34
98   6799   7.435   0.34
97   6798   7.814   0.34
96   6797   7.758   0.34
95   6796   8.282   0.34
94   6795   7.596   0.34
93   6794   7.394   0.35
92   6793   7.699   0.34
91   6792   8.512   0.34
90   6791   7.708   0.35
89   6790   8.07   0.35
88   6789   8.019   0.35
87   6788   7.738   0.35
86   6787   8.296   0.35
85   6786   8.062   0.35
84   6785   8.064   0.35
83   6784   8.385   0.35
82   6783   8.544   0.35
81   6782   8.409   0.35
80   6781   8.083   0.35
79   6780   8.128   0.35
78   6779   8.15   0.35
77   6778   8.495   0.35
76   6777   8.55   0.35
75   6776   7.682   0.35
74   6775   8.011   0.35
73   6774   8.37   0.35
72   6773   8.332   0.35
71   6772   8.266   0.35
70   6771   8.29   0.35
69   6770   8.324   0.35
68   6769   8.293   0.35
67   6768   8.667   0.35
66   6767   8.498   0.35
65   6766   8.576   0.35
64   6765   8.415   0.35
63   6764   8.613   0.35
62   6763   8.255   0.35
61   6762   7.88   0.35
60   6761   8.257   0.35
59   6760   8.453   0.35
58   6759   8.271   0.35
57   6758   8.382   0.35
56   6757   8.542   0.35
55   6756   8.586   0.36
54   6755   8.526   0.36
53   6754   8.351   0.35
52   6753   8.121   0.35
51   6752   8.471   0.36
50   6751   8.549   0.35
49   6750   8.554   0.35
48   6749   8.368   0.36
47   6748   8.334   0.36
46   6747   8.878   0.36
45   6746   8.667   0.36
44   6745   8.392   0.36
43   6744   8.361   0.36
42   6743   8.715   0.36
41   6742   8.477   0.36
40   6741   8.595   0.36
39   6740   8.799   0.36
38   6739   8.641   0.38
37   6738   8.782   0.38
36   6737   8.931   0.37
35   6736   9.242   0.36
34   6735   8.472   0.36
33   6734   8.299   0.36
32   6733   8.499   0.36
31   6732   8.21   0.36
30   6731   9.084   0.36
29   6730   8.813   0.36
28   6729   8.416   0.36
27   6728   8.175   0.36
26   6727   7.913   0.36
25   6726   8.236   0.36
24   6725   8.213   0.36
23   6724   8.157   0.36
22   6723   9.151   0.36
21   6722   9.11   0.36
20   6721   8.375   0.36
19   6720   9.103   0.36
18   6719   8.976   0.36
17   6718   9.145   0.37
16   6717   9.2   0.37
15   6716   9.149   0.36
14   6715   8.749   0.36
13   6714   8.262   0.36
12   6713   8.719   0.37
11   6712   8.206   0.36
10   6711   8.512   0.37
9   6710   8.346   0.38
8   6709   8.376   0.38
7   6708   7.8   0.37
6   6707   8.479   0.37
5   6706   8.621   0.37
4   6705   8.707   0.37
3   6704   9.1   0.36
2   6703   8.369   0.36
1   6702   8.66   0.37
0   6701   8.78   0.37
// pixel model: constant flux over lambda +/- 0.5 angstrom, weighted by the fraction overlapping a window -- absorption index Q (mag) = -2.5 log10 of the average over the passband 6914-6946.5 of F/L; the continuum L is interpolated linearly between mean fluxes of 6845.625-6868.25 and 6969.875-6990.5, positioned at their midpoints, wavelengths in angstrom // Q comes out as 0.18 mag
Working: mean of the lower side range 8.68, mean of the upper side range 8.45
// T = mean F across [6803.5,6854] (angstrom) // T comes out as 8.02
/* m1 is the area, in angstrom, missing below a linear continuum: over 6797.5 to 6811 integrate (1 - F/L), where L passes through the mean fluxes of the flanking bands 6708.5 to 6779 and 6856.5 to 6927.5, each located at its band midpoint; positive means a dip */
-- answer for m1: 2.1 angstrom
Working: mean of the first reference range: 8.51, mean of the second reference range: 8.13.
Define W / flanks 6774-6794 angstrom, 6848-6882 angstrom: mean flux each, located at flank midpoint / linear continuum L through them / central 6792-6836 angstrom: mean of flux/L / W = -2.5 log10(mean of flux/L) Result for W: 0.083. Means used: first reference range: 8.12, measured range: 7.73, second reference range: 8.71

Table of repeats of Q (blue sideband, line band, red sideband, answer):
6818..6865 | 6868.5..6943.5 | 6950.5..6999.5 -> 0.06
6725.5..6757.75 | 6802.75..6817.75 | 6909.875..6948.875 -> 0.13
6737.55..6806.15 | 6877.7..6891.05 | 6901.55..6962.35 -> -0.11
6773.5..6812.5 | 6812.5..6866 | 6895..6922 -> -0.09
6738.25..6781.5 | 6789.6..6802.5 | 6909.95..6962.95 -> 0.06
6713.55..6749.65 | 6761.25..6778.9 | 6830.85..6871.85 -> 0.04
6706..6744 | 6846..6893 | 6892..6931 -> -0.10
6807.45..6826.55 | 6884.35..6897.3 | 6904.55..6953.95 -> -0.08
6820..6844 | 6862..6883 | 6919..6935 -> -0.10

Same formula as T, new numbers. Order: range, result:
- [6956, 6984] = 8.25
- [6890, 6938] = 7.63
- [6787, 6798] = 7.89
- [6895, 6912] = 8.37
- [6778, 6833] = 7.82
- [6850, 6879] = 8.71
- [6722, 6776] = 8.46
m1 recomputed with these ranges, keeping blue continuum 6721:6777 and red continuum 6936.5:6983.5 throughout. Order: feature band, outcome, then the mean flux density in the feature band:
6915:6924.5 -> 2.0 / 6.37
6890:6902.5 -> 0.0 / 8.14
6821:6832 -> 0.1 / 8.2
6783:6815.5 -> 3.0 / 7.58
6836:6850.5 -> -0.4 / 8.52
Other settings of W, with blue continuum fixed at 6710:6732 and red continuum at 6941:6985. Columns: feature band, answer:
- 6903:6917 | 0.072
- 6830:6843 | 0.014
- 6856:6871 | -0.046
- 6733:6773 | 0.009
